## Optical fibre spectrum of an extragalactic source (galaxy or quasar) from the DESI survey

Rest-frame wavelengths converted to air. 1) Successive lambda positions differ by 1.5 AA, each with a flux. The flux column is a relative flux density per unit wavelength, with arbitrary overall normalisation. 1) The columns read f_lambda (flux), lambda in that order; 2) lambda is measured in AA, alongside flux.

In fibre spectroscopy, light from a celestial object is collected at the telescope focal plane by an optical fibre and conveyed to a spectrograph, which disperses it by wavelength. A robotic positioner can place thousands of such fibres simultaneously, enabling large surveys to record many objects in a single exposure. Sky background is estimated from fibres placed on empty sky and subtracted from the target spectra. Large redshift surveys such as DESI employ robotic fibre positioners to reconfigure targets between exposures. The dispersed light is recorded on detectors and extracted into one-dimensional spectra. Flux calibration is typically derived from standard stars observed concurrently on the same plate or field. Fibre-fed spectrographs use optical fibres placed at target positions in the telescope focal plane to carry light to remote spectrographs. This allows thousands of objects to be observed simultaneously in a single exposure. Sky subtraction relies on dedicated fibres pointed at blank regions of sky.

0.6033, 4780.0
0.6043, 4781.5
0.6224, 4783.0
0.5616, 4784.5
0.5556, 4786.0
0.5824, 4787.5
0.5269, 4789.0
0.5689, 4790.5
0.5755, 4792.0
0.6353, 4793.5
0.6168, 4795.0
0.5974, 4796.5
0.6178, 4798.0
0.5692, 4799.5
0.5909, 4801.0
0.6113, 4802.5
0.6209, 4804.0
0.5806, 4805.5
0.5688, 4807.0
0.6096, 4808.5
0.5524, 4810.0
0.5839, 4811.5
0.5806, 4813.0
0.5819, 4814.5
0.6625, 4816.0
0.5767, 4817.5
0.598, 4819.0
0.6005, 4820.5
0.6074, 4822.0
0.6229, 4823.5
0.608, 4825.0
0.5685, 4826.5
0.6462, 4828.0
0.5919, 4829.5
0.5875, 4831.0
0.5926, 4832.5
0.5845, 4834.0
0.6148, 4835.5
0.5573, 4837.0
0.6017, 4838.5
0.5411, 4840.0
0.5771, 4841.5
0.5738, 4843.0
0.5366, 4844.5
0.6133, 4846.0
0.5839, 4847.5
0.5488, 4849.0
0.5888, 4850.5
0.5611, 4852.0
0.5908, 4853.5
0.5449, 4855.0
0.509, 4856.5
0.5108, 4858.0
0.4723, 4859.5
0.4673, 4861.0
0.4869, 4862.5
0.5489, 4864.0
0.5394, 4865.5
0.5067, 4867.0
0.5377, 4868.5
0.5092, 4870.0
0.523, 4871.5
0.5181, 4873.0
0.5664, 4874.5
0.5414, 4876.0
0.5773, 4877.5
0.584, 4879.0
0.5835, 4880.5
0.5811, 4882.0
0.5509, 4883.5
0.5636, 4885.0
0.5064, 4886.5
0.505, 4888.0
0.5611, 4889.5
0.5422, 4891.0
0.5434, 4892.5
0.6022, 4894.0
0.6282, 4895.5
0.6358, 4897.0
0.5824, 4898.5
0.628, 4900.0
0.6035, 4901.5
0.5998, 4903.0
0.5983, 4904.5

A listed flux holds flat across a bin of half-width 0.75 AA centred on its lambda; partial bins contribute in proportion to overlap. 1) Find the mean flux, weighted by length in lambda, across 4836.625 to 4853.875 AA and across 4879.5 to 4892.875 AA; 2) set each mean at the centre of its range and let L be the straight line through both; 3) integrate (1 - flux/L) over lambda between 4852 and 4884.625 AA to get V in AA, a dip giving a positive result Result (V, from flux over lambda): 1.3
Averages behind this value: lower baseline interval 0.573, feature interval 0.537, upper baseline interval 0.549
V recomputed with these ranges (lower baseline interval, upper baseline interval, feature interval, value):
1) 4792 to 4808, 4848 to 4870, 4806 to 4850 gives -1.7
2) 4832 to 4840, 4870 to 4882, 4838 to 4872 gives 1.7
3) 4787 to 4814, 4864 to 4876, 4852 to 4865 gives 0.5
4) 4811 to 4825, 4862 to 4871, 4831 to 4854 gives -0.7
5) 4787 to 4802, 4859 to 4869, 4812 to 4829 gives -1.4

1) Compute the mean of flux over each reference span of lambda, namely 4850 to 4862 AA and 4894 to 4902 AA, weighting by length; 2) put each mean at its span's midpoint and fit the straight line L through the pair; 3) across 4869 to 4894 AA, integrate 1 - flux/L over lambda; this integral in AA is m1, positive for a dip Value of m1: 1.4 AA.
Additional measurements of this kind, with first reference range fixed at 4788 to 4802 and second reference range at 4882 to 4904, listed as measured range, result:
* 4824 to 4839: -0.3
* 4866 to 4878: 0.9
